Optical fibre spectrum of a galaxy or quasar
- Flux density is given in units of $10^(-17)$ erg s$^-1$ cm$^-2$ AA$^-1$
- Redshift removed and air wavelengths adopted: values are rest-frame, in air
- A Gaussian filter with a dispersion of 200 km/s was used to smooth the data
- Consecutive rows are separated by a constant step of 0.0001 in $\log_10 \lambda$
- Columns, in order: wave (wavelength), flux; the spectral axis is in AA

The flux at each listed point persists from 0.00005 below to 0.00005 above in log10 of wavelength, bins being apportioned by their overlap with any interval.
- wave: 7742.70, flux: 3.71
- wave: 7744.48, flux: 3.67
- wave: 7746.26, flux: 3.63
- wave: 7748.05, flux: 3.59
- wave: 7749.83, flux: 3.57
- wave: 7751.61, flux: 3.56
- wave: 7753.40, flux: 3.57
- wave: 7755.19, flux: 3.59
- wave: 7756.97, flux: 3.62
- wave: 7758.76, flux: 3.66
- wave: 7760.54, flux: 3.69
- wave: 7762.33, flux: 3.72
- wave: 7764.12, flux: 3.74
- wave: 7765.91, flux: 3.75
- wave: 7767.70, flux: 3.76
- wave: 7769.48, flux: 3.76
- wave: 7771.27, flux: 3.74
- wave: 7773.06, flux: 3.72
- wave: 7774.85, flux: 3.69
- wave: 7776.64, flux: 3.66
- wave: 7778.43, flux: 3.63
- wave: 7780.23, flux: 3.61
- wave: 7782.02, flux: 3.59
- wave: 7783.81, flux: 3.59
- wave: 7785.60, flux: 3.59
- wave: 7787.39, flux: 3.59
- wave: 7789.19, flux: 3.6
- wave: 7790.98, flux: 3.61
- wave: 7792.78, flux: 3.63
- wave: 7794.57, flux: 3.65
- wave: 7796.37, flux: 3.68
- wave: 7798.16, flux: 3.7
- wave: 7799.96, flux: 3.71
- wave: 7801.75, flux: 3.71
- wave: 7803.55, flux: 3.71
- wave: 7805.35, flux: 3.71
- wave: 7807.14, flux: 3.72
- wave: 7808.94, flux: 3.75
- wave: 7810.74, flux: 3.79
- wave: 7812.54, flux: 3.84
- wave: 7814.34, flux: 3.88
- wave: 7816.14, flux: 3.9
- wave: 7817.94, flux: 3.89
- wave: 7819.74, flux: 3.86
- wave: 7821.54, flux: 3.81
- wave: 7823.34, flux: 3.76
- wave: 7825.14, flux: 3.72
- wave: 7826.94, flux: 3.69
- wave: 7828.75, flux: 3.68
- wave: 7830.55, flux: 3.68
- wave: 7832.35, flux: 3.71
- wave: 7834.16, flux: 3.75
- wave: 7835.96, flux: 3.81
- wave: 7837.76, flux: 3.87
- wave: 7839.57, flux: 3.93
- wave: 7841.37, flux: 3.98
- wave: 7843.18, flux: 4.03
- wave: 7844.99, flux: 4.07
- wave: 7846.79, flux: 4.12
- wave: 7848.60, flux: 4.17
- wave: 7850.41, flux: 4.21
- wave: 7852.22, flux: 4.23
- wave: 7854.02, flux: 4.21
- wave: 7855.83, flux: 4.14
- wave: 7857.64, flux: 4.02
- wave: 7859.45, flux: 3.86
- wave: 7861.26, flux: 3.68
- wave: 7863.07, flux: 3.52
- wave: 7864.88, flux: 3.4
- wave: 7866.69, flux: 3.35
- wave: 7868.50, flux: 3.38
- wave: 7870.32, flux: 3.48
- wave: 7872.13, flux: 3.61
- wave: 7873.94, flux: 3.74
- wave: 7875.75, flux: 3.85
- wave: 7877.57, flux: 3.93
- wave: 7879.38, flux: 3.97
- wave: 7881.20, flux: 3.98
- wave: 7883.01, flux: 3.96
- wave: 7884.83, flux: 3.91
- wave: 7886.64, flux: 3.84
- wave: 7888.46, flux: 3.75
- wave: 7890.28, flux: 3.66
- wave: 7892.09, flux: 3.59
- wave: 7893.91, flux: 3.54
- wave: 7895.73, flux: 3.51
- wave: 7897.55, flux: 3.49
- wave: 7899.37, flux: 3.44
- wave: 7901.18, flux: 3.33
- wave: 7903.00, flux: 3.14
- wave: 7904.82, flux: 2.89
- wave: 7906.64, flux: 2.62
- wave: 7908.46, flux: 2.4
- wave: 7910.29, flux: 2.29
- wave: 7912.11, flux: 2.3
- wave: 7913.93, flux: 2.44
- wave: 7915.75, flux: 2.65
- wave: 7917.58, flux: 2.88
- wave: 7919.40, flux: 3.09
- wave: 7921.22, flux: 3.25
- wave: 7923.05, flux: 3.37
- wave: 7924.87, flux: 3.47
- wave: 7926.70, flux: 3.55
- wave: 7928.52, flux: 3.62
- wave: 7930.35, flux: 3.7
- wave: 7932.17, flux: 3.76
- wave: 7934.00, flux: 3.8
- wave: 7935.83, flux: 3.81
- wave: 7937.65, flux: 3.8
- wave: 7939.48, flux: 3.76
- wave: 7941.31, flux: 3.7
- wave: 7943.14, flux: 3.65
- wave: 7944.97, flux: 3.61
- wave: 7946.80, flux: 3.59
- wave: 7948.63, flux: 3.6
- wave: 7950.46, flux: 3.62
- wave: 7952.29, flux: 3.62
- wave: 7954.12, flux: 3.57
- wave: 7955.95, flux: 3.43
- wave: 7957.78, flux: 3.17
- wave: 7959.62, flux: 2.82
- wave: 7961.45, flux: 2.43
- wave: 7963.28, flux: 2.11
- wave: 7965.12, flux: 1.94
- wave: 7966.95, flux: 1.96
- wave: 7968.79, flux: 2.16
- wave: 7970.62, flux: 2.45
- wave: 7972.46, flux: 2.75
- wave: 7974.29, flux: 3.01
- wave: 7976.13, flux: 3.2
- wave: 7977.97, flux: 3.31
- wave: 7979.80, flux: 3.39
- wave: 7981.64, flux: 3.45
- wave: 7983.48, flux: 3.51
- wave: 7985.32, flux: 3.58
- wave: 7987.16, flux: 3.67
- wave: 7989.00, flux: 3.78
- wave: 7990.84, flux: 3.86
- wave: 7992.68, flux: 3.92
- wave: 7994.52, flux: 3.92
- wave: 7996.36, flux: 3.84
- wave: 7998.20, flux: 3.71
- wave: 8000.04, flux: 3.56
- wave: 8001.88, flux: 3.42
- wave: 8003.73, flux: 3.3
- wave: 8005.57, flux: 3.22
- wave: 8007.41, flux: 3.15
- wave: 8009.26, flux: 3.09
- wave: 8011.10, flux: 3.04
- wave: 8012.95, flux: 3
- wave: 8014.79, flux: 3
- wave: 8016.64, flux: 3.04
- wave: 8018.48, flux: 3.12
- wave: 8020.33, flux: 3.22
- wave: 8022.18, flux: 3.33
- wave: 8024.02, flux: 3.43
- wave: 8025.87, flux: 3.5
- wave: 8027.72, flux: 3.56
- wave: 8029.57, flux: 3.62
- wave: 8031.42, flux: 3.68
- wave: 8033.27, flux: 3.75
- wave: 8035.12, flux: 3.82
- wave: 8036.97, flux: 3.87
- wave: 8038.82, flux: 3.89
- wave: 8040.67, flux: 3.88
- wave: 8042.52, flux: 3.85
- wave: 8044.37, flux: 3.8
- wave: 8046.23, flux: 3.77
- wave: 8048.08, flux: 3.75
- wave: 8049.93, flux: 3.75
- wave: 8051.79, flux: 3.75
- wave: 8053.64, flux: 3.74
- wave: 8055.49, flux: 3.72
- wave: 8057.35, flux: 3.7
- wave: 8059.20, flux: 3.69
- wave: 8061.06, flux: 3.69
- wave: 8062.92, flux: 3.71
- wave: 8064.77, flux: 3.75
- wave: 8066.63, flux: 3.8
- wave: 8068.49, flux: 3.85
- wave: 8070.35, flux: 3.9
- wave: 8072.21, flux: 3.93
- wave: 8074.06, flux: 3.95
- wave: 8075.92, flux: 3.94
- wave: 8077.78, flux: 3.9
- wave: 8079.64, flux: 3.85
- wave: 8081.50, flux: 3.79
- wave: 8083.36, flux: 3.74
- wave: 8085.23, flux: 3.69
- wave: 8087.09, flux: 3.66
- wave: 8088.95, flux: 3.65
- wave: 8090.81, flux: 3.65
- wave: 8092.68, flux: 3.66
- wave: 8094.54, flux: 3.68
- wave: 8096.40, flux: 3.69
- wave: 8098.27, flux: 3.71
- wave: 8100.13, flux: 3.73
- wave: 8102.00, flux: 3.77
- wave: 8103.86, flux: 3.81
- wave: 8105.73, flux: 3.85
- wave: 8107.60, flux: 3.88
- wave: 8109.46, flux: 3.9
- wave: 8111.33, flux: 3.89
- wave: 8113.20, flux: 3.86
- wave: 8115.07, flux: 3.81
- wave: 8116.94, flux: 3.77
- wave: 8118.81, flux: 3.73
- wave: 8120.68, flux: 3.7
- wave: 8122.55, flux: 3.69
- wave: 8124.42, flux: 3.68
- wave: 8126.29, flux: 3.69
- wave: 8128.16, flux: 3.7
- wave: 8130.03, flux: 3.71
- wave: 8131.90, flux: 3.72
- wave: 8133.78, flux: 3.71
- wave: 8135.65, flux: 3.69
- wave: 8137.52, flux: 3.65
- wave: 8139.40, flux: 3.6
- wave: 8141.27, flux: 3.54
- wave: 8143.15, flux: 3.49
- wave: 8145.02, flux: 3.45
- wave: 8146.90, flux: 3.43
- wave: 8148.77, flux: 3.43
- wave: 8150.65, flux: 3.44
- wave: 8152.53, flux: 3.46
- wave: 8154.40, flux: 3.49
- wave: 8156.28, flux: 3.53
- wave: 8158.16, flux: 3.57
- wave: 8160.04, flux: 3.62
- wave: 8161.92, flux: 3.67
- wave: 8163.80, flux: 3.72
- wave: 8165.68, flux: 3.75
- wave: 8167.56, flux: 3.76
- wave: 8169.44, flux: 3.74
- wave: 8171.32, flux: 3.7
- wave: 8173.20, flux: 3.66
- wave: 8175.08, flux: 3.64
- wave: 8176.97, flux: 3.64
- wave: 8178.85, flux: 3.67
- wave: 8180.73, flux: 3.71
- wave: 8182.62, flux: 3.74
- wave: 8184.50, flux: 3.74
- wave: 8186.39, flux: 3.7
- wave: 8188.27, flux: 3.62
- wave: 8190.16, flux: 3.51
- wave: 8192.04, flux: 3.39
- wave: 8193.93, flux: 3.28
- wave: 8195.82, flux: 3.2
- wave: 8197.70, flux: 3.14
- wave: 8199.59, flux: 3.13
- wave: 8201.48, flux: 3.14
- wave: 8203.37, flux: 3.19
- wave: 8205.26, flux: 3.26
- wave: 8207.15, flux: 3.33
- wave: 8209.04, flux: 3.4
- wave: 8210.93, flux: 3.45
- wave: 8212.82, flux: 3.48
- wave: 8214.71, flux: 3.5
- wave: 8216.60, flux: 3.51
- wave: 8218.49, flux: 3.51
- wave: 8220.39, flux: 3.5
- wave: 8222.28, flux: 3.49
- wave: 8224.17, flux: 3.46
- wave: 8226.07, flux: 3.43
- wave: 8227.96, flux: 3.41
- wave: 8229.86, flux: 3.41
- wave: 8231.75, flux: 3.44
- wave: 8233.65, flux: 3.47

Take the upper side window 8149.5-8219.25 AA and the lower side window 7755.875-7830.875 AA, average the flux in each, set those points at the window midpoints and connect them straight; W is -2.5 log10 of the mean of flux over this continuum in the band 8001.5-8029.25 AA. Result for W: 0.12 mag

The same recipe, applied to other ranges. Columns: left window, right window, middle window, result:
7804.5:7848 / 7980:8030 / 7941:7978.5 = 0.17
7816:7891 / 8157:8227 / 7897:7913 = 0.30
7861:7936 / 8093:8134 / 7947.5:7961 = 0.04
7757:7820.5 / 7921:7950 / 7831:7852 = -0.08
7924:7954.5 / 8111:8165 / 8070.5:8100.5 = -0.04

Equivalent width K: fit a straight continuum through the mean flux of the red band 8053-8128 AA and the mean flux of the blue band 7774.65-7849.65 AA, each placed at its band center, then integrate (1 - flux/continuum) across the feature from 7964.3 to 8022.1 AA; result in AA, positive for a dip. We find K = 8.5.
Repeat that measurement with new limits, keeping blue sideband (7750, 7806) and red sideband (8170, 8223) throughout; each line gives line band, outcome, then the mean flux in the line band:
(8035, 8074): -2.83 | 3.79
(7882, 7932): 4.82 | 3.26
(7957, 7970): 4.41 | 2.36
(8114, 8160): -1.46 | 3.61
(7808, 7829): -0.91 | 3.8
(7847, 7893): -2.57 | 3.82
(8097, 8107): -0.73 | 3.77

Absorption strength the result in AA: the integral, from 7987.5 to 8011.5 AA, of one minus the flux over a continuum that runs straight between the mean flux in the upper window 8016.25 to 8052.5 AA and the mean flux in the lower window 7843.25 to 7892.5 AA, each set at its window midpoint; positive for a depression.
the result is 0.89 AA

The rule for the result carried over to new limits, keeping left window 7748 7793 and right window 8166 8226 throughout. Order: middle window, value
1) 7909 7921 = 3.19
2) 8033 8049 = -1.24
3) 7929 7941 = -0.58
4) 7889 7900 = 0.17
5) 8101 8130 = -2.13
